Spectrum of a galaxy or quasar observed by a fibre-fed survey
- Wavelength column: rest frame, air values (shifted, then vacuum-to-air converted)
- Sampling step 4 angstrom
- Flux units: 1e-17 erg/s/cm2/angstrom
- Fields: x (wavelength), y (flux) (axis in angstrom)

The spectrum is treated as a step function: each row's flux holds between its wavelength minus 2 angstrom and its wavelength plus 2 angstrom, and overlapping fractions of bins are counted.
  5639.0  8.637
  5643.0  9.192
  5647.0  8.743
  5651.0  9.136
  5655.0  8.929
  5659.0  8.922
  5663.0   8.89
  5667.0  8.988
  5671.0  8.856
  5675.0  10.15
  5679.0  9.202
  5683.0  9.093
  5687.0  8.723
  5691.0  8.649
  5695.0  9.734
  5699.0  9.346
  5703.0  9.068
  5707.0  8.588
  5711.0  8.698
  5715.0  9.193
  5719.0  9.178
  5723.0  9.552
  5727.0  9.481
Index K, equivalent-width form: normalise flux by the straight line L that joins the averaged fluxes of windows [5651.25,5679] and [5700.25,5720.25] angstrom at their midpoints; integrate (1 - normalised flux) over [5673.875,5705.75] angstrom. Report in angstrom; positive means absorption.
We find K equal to -0.6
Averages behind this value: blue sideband 9.13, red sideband 8.95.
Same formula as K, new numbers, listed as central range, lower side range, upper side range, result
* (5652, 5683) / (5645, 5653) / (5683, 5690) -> -0.9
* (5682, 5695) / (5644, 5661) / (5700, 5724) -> 0.1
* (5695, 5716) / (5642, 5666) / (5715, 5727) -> 0.5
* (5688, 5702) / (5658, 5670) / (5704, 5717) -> -0.5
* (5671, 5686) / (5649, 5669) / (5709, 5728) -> -0.5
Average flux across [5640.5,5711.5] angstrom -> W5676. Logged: 9.05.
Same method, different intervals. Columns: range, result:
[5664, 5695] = 9.13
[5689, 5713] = 9.01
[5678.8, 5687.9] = 9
